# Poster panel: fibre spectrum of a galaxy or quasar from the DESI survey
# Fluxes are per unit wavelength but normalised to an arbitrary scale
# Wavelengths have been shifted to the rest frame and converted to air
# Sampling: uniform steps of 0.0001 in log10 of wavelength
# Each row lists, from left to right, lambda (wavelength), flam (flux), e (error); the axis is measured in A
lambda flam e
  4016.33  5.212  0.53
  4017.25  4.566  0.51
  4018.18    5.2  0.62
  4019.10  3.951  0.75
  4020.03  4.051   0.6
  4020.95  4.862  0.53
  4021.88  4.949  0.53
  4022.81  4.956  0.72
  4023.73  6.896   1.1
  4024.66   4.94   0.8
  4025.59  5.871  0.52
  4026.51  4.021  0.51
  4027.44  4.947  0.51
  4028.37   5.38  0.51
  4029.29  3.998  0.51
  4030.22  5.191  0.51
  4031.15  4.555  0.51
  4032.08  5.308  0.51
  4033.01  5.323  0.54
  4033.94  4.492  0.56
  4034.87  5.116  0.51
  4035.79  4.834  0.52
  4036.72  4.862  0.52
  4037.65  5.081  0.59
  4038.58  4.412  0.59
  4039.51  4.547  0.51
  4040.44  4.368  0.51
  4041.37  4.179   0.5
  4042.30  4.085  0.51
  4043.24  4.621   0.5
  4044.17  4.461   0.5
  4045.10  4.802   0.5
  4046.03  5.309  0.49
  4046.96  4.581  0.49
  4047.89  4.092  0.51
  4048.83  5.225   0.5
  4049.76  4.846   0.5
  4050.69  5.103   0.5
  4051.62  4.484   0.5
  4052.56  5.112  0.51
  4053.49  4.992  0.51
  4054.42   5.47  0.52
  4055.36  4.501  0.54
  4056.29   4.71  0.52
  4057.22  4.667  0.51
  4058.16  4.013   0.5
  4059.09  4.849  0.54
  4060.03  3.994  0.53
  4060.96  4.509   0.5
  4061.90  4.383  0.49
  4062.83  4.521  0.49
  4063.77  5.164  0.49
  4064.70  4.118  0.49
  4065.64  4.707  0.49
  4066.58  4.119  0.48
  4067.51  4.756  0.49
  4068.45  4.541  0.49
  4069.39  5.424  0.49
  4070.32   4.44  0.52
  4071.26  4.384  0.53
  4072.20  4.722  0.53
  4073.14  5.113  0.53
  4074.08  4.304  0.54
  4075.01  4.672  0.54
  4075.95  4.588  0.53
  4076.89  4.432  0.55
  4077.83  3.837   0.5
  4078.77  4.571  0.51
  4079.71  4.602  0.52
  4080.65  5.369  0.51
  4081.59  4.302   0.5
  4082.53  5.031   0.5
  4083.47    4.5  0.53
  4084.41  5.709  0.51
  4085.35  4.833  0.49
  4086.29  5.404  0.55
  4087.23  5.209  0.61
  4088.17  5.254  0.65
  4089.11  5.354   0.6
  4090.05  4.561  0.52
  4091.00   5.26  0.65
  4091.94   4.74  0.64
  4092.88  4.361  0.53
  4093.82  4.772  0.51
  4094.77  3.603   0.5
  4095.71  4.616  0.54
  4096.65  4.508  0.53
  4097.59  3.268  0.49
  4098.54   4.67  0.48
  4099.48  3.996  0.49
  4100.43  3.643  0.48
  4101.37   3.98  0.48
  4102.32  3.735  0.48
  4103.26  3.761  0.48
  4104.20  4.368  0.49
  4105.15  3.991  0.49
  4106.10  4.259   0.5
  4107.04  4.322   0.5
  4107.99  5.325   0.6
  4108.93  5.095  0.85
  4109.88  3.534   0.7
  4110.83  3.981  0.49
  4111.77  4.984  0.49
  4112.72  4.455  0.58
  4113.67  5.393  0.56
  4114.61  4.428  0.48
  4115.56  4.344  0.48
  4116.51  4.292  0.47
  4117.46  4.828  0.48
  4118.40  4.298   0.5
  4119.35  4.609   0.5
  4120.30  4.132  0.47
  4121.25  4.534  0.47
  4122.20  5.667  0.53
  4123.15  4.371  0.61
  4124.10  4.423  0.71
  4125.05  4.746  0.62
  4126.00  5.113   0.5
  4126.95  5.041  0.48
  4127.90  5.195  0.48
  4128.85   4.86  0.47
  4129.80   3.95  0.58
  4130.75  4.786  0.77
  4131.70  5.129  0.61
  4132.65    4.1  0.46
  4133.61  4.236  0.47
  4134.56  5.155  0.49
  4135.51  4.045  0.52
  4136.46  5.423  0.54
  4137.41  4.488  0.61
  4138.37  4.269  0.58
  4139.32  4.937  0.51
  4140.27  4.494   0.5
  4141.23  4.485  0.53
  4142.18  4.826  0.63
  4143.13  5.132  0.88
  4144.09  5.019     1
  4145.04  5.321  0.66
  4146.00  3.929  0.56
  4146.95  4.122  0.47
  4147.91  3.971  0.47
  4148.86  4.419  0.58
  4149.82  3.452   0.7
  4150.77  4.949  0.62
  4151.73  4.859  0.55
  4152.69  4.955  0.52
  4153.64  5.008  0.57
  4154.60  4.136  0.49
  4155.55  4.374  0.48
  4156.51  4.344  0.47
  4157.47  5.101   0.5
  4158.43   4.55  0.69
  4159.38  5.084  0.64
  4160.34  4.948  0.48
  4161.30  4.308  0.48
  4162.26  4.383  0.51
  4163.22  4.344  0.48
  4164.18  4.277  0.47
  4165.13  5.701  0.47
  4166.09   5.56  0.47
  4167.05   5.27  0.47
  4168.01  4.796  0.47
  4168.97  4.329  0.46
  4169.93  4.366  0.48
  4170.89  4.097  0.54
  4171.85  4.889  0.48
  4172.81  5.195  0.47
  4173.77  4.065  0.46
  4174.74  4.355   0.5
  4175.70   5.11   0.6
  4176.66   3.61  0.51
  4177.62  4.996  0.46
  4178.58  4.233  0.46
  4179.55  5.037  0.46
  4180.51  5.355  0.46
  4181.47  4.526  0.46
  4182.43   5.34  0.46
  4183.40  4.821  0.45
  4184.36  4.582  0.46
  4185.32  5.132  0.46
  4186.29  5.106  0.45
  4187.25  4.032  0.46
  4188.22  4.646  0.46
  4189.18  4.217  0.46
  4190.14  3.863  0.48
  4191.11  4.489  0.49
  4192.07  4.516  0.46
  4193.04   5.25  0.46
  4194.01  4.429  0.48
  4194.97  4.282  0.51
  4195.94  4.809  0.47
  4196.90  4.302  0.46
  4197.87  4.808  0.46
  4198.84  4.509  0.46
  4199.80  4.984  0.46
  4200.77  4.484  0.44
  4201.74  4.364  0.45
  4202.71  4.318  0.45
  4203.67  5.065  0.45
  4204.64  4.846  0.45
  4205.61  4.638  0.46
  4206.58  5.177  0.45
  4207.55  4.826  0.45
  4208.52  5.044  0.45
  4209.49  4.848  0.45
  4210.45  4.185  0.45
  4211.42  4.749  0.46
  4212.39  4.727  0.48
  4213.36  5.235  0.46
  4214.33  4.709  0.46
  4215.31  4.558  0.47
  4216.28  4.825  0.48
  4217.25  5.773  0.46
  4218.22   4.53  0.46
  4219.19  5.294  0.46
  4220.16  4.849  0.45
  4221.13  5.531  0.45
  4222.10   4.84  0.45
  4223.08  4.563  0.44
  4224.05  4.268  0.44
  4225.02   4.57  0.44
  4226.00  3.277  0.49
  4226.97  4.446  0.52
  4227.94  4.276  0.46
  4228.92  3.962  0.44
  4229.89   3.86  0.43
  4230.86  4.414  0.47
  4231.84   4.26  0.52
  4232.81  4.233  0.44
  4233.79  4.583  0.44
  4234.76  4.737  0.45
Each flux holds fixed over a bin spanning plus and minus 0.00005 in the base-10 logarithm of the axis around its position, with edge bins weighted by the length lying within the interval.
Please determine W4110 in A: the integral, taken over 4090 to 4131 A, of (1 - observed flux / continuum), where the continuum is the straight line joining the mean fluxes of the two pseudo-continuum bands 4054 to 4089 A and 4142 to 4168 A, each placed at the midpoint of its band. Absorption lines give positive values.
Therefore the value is 1.9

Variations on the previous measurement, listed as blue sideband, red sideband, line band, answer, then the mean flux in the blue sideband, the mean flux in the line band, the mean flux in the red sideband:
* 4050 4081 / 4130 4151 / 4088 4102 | 0.6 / 4.64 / 4.41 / 4.56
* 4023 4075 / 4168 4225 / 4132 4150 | 0.7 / 4.75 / 4.54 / 4.7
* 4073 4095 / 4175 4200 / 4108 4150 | 1.0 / 4.77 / 4.61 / 4.65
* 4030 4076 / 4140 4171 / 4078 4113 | 1.0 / 4.69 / 4.53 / 4.64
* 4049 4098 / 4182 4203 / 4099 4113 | 1.3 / 4.68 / 4.23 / 4.6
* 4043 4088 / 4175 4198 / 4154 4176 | -0.1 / 4.72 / 4.67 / 4.64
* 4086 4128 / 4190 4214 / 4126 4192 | -0.5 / 4.53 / 4.65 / 4.68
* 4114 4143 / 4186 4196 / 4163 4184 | -1.0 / 4.65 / 4.74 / 4.49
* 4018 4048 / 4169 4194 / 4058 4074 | 0.6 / 4.8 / 4.58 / 4.62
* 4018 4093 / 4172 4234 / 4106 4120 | 0.5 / 4.77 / 4.55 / 4.64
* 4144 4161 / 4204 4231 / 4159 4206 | -0.5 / 4.57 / 4.67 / 4.68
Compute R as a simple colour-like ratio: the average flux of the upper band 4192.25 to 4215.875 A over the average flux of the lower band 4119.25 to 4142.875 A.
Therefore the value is 1.01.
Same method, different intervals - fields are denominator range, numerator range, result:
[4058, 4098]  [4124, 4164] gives 1.00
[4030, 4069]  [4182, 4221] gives 1.01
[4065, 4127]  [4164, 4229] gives 1.03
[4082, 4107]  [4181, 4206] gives 1.03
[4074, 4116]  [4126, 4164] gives 1.02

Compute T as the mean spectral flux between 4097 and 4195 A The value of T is 4.58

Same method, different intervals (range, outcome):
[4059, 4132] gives 4.58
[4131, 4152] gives 4.58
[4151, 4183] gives 4.71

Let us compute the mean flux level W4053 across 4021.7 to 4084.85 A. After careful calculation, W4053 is 4.75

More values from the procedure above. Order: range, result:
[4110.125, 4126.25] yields 4.6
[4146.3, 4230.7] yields 4.64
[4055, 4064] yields 4.52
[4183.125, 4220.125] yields 4.71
